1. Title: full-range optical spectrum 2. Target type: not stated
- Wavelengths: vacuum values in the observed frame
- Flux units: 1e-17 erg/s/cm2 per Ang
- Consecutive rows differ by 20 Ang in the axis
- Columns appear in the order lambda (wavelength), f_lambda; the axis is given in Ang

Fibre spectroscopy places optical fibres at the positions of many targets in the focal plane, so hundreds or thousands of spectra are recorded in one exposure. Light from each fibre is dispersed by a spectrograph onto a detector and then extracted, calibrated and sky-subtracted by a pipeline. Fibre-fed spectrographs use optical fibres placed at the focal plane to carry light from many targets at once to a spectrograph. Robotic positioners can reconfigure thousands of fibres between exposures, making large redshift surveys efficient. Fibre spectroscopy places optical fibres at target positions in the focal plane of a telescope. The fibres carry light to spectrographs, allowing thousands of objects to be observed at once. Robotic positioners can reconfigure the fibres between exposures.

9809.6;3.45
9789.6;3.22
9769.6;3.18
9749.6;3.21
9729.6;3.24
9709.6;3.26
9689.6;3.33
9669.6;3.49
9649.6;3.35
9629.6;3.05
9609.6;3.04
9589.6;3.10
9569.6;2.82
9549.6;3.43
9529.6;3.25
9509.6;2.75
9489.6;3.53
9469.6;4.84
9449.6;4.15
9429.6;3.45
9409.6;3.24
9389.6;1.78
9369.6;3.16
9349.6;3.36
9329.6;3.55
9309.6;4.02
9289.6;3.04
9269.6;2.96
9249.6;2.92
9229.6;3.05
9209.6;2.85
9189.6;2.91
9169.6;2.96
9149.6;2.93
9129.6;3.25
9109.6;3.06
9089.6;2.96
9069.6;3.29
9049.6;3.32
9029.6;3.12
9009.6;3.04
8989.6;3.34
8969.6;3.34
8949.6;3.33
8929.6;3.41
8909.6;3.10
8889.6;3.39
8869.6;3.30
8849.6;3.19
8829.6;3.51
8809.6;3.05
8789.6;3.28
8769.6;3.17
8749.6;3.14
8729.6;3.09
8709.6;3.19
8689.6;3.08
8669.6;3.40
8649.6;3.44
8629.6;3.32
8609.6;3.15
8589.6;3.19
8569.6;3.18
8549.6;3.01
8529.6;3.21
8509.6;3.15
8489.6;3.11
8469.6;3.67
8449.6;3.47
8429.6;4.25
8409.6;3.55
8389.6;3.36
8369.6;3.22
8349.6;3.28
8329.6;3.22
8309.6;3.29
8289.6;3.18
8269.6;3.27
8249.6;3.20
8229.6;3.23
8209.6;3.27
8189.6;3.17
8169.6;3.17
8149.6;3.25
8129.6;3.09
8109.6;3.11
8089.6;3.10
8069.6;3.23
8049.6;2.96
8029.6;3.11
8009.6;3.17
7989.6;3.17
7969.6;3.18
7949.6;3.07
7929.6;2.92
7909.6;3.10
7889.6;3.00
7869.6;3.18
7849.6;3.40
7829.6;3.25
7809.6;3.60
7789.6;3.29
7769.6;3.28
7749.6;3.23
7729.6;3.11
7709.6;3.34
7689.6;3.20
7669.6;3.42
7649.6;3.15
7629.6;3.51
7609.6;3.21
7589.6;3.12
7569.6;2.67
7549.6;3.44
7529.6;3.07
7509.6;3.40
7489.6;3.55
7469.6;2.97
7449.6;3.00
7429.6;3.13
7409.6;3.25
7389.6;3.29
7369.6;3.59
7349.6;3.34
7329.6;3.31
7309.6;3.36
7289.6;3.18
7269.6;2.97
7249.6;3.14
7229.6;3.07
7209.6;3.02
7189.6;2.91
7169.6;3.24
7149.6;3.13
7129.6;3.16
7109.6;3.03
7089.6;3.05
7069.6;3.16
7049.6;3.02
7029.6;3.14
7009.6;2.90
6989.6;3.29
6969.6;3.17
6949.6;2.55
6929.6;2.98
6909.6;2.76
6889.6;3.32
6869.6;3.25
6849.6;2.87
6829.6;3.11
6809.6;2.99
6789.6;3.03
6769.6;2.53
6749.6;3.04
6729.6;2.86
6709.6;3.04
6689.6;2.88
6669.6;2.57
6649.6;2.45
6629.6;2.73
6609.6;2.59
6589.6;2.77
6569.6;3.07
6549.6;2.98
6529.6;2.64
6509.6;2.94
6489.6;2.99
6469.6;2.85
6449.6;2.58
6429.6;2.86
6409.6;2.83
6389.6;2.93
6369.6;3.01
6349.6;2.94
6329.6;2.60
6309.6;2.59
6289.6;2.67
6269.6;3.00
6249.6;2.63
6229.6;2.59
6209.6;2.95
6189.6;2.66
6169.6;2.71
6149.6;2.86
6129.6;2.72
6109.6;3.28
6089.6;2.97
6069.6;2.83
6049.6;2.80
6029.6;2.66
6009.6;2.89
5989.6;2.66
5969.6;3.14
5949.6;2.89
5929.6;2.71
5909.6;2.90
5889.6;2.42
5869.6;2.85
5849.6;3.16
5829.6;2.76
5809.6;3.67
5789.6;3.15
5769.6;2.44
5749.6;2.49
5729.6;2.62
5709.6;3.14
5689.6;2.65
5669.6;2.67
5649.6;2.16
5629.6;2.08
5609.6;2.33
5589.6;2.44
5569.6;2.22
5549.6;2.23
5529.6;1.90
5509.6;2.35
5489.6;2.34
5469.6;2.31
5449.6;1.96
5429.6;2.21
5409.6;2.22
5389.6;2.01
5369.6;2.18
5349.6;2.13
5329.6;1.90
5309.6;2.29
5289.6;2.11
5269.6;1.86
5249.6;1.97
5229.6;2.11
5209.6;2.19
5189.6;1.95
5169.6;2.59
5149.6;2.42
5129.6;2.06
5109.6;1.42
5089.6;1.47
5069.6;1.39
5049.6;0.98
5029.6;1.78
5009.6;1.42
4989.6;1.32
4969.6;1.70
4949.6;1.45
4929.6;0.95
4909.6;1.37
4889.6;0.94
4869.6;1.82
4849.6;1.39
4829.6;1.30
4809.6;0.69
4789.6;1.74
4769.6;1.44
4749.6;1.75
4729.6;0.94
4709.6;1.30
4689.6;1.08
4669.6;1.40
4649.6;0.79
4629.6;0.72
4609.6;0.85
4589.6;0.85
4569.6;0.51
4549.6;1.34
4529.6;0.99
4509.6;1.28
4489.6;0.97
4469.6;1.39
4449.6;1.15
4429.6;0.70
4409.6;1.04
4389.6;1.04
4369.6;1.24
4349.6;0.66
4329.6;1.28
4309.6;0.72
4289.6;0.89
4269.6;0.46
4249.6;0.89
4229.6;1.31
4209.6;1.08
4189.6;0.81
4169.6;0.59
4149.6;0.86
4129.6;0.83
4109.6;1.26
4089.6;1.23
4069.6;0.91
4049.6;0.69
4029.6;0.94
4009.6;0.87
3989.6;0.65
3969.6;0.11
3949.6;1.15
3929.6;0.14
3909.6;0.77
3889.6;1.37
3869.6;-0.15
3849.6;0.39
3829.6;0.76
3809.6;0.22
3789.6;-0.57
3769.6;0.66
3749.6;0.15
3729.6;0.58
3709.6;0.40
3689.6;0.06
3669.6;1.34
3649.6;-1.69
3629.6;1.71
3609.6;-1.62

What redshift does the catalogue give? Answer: 0.28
